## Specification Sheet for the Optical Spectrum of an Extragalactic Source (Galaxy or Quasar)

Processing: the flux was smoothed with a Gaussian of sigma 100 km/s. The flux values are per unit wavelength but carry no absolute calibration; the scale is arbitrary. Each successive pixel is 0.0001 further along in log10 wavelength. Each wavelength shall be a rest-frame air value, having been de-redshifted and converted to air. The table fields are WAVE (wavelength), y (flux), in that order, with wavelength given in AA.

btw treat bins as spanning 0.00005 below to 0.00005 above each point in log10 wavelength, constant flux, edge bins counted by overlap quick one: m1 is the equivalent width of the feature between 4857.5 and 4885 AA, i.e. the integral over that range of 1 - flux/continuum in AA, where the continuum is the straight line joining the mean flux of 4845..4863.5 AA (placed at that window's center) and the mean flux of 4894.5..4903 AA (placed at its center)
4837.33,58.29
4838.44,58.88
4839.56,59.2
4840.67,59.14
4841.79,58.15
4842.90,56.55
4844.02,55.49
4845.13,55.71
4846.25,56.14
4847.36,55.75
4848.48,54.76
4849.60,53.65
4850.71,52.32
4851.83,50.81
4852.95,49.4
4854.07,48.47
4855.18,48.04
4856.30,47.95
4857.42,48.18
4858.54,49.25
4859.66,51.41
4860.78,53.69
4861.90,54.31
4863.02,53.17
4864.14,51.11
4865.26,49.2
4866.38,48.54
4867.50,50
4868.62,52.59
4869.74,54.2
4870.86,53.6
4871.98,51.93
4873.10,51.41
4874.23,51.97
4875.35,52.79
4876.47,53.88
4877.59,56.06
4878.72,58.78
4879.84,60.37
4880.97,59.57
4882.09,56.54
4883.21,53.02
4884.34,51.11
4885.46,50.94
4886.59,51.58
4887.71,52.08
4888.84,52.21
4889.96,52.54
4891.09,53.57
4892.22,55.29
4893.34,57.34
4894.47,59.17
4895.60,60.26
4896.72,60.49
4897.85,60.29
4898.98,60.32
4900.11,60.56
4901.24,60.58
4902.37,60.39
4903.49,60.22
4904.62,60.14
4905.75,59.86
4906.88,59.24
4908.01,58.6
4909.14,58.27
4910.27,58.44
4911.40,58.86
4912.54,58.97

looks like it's 0.96 AA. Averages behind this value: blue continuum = 51.8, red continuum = 60.4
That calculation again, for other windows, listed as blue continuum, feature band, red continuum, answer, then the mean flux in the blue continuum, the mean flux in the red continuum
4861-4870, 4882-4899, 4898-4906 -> 0.7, 51.6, 60.3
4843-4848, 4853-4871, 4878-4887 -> 1.6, 55.8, 55.3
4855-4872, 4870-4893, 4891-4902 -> 0.6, 51.1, 59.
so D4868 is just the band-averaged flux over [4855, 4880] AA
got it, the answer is 52.2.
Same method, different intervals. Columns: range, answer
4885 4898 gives 55.4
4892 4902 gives 59.5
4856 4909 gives 55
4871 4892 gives 53.9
